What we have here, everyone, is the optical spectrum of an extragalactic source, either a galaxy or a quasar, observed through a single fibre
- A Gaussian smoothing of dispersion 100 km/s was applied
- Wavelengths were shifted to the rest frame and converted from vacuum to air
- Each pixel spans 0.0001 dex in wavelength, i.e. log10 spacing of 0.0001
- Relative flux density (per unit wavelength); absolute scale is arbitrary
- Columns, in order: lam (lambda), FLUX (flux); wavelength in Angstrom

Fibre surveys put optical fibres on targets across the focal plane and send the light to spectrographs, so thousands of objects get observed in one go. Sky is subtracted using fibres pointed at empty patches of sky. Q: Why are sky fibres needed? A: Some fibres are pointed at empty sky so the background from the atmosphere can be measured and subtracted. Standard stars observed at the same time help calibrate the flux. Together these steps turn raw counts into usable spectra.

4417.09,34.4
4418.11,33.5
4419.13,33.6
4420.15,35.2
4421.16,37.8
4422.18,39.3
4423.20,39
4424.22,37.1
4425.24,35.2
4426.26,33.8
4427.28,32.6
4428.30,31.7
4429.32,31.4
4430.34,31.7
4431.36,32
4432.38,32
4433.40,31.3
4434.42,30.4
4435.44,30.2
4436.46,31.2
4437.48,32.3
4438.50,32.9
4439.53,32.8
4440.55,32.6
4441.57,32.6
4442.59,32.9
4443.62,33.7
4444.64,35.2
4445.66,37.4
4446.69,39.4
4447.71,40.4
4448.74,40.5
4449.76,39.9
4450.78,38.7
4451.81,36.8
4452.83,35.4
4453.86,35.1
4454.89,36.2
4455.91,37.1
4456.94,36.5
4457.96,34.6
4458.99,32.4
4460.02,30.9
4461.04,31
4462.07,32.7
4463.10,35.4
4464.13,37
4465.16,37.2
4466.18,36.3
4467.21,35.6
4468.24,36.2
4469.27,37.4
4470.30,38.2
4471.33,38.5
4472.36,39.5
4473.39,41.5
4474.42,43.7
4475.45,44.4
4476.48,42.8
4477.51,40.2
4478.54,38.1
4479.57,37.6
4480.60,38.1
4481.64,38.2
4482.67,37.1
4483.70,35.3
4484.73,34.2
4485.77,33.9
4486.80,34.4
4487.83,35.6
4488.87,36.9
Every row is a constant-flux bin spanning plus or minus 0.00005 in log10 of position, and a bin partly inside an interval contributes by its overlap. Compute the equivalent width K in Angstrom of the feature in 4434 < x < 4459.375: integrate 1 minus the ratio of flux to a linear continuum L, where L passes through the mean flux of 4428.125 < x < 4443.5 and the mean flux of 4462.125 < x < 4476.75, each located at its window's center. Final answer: -0.8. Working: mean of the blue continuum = 31.9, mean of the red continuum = 38.6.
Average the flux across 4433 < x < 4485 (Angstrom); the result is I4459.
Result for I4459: 36.2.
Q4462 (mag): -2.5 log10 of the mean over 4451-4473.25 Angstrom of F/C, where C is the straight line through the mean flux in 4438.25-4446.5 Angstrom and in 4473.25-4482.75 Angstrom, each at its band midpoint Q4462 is 0.048 mag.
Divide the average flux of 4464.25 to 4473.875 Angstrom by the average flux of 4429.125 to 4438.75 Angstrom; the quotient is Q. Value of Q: 1.2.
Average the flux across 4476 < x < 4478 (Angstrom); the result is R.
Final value 41.5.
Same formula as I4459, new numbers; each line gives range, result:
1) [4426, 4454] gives 34.2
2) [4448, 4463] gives 35.6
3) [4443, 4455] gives 37.4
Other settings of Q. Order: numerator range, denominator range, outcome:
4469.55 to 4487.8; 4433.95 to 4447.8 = 1.14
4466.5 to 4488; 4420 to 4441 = 1.14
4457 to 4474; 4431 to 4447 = 1.09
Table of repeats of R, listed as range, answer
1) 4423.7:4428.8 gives 34.1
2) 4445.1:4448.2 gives 39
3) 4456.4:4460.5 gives 33.6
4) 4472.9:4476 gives 43.2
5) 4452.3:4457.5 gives 36.1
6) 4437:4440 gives 32.6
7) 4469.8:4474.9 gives 40.3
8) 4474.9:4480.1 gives 40.7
